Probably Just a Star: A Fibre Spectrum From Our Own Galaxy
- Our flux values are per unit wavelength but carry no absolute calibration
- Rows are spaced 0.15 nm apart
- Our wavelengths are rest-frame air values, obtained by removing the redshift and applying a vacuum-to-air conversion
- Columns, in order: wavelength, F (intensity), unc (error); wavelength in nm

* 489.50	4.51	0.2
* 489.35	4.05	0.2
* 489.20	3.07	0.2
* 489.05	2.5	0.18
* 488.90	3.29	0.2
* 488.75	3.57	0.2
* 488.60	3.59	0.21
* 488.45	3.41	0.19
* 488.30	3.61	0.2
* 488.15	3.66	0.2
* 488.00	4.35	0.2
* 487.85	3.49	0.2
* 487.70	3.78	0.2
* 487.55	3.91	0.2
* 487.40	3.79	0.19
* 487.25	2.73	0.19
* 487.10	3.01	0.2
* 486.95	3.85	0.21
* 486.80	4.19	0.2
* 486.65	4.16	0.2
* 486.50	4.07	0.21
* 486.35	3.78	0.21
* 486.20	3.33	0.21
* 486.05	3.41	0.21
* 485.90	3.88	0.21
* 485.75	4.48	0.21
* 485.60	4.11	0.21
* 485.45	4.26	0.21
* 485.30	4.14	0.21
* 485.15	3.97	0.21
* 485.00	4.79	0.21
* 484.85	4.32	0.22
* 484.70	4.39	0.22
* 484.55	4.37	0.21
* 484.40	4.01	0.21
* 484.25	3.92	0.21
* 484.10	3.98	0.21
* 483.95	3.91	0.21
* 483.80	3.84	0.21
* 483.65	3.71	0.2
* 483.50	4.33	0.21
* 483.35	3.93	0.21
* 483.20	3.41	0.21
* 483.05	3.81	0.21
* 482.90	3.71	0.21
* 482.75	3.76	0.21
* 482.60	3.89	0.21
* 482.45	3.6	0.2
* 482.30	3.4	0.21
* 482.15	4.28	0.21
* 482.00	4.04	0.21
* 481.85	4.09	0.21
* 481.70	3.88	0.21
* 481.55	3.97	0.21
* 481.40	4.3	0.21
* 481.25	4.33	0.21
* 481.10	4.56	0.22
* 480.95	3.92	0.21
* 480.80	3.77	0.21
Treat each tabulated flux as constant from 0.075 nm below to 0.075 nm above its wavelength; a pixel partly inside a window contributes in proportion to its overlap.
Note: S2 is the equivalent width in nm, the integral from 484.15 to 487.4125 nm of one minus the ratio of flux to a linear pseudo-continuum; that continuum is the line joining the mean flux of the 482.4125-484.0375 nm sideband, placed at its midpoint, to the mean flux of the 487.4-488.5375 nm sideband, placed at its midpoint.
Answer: -0.15 nm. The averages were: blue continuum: 3.82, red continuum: 3.75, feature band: 3.96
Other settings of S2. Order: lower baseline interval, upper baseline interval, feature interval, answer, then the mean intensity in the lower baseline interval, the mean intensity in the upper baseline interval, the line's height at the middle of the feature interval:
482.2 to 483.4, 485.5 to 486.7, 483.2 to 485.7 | -0.20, 3.7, 3.9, 3.8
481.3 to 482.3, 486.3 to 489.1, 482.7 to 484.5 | 0.02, 4.05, 3.63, 3.92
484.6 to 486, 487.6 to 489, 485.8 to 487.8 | 0.12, 4.25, 3.62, 3.94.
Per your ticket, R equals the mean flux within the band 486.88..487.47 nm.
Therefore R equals 3.34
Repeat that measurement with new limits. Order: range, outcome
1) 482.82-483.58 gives 3.84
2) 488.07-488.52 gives 3.57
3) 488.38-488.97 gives 3.47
